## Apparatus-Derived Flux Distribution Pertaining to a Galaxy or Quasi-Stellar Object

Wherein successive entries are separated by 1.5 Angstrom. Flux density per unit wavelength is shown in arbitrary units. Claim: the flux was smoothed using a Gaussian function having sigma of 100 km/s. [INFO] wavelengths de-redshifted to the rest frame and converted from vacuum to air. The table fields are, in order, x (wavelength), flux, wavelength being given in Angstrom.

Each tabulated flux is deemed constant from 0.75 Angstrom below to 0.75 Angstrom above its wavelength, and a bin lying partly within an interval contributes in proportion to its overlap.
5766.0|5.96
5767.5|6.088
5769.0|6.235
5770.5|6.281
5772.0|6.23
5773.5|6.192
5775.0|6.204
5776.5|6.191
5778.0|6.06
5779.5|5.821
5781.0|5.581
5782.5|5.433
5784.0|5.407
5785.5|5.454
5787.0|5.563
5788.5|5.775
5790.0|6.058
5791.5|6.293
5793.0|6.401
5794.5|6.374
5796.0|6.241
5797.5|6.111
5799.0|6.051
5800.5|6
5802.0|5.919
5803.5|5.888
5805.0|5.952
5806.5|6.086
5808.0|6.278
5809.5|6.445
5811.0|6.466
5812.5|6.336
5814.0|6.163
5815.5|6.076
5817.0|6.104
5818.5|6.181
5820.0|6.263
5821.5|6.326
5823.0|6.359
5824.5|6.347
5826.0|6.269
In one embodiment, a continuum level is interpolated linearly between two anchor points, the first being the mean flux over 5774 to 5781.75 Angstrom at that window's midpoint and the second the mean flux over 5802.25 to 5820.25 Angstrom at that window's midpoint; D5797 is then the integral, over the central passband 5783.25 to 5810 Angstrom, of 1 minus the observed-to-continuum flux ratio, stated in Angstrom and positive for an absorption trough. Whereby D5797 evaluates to 0.34 Angstrom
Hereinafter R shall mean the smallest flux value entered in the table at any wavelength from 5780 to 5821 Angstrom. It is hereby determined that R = 5.407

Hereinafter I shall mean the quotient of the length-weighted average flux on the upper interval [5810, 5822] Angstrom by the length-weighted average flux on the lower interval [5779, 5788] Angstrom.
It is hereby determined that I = 1.1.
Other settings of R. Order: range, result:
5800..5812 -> 5.888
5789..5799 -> 6.051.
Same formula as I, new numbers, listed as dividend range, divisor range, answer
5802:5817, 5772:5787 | 1.06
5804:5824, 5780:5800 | 1.06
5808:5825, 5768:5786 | 1.06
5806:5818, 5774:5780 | 1.03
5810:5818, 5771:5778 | 1.01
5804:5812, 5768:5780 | 1.01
